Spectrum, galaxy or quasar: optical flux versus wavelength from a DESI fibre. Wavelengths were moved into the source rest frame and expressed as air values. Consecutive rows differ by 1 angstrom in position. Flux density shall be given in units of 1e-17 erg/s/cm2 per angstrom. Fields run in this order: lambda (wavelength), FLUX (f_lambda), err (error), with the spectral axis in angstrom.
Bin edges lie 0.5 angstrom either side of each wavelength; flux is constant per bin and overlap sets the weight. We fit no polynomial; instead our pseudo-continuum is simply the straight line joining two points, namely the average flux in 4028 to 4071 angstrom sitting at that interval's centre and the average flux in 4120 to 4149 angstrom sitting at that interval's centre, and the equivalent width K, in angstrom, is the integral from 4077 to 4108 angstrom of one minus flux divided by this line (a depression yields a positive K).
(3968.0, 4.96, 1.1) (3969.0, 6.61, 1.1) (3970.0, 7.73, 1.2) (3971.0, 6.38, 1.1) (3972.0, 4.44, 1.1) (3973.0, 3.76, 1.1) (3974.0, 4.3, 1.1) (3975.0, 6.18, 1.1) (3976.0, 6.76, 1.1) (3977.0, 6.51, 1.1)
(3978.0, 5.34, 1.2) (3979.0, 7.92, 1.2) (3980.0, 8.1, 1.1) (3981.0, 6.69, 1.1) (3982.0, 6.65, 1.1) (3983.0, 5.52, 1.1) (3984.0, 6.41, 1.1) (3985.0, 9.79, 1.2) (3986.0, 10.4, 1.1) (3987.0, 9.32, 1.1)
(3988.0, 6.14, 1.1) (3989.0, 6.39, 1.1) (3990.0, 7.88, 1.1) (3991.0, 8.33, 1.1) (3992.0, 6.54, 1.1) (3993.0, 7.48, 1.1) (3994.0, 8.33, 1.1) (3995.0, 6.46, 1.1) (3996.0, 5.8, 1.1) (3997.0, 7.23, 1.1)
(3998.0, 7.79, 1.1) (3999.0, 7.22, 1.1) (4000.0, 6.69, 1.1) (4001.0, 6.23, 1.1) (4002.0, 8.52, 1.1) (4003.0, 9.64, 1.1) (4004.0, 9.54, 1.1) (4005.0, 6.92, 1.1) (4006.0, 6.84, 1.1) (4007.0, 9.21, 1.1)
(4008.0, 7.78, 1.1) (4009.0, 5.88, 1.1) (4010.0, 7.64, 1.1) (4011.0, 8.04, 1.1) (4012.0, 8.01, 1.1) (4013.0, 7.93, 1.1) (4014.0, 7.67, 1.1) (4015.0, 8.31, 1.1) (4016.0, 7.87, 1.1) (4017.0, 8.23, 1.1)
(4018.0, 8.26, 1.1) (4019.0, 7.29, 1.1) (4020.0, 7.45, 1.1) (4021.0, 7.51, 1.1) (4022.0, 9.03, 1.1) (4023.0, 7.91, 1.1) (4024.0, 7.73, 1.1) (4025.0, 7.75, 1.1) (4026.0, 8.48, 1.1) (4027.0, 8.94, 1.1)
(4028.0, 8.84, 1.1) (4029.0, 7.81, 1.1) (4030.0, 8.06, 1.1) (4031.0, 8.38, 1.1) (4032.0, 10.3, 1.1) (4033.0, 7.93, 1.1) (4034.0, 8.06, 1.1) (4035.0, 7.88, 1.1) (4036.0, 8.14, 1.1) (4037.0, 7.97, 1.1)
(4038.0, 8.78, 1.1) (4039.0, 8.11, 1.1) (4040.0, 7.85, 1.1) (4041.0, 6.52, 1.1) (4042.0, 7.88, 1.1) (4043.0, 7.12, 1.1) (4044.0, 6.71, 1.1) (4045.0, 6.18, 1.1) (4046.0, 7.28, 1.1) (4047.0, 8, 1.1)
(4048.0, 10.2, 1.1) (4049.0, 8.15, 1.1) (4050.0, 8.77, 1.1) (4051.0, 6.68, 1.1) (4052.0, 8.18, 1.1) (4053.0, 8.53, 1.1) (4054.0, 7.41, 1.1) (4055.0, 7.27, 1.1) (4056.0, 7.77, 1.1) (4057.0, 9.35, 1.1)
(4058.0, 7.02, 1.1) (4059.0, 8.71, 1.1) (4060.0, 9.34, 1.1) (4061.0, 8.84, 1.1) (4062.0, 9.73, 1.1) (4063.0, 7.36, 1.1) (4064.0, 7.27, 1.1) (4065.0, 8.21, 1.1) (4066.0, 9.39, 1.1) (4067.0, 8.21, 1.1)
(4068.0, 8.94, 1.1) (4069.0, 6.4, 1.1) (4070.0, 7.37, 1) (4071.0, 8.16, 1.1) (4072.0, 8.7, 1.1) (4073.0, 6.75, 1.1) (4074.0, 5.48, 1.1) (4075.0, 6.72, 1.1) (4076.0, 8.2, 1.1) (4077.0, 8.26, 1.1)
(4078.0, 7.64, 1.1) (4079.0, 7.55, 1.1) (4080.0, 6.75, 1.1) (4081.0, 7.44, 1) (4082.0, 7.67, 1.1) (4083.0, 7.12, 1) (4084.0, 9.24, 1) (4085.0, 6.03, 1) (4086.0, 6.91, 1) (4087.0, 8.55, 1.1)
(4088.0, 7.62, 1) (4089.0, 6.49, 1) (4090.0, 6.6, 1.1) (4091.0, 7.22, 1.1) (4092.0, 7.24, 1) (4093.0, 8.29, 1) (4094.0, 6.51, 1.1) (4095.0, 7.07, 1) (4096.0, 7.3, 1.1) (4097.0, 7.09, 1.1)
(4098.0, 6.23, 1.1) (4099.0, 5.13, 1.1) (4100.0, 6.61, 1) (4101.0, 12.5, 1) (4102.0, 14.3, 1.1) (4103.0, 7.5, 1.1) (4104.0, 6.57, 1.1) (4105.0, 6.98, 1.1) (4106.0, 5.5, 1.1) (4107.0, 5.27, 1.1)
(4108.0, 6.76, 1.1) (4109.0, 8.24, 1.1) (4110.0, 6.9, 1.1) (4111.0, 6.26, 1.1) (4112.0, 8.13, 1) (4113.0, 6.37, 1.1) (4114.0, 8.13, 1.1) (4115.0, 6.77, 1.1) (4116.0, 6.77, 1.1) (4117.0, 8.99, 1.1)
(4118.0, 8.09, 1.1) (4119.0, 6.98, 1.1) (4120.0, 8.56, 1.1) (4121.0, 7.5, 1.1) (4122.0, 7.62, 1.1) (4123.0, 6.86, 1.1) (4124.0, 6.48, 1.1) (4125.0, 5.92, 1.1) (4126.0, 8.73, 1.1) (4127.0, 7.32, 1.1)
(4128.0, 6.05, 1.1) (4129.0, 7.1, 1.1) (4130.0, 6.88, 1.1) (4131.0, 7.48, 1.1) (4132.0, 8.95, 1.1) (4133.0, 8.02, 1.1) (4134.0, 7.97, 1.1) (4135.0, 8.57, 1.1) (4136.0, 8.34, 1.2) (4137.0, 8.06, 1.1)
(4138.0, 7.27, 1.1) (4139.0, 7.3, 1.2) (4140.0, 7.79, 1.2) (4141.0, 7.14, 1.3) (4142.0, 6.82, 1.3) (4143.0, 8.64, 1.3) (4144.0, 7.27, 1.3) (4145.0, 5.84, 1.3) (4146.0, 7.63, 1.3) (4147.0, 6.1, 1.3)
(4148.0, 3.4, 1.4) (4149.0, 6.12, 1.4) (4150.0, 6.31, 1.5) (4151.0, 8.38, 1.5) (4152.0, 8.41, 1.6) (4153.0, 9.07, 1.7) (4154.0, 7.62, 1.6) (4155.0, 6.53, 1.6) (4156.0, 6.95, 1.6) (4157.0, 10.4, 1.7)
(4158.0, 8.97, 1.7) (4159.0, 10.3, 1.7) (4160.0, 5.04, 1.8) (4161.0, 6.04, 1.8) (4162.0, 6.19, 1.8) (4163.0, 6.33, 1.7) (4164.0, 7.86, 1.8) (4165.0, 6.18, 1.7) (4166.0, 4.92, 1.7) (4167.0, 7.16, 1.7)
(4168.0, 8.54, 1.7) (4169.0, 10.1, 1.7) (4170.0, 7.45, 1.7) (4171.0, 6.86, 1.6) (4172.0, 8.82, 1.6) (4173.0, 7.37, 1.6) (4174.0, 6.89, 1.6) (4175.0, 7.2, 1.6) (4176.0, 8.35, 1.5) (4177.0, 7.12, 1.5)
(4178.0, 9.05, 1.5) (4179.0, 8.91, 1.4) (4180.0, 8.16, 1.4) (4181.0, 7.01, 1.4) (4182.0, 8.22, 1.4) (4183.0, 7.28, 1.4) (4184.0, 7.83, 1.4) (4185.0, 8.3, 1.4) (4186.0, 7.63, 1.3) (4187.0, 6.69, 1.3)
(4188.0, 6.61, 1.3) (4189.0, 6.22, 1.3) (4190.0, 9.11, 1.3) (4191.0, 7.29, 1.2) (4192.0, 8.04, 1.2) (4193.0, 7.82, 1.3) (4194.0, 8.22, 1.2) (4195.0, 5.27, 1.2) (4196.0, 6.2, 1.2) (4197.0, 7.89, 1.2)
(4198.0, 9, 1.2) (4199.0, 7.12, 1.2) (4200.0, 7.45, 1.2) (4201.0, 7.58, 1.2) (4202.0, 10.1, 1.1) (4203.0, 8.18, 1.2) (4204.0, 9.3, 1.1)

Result 0.9 angstrom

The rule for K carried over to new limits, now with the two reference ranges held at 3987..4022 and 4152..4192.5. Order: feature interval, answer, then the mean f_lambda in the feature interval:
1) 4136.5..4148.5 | 1.1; 6.94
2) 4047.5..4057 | -0.7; 8.17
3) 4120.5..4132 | 0.7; 7.17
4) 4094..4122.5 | 0.5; 7.49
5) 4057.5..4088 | -0.7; 7.8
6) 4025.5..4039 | -1.4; 8.42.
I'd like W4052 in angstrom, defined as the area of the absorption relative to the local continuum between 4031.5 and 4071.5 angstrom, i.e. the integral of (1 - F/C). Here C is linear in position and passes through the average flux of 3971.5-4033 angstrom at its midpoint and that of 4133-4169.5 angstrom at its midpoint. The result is -3.1 angstrom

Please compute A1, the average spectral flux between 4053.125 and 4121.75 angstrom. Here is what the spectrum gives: 7.63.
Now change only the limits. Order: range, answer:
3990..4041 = 7.88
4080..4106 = 7.55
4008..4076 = 7.95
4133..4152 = 7.22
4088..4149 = 7.33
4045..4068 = 8.23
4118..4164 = 7.37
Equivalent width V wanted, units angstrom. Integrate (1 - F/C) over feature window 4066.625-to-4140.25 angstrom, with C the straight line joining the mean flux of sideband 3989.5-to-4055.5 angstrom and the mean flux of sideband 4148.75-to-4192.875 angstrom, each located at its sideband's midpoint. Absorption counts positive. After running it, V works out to 2.2 angstrom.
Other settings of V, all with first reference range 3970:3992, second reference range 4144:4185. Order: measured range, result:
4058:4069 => -2.05 angstrom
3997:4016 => -2.31 angstrom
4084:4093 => -0.11 angstrom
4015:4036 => -3.64 angstrom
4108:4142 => -0.82 angstrom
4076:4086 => -0.51 angstrom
